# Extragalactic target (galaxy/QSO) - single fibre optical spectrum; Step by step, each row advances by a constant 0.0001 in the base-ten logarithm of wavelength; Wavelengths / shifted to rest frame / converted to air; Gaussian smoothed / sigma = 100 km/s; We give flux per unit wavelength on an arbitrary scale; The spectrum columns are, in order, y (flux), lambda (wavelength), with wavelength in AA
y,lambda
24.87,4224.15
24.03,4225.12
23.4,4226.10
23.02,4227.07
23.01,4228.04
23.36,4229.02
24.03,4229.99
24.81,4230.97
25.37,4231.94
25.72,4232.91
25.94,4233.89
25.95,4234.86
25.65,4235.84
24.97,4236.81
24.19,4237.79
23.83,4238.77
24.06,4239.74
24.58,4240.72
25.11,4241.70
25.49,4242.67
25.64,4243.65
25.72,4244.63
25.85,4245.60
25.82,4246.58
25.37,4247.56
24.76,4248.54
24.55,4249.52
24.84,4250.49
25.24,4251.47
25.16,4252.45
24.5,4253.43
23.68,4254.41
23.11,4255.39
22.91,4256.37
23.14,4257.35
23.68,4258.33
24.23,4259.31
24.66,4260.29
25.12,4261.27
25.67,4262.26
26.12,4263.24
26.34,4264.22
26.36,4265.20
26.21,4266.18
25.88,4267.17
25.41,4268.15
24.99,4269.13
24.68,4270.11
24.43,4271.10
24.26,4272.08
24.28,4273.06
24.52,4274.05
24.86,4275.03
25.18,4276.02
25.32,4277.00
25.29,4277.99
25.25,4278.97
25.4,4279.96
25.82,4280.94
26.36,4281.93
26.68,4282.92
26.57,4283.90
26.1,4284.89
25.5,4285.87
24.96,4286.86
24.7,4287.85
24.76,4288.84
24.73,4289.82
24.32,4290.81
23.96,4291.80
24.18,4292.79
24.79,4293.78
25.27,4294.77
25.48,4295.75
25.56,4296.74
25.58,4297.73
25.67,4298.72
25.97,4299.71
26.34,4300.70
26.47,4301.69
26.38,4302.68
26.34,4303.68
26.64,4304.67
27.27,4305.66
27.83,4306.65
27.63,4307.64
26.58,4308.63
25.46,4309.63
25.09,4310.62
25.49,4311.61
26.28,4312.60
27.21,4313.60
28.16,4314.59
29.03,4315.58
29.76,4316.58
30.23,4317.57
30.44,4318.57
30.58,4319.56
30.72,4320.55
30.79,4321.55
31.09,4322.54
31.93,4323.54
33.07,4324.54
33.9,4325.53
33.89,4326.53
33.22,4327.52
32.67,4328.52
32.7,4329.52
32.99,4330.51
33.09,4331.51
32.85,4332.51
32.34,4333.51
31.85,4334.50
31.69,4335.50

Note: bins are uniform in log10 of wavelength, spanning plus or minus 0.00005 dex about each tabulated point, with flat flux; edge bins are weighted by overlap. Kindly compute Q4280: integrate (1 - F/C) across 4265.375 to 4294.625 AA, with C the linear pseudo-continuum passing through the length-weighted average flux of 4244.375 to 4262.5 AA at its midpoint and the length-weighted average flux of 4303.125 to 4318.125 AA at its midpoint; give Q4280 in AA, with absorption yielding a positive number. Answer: 0.7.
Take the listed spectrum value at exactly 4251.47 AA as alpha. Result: 25.24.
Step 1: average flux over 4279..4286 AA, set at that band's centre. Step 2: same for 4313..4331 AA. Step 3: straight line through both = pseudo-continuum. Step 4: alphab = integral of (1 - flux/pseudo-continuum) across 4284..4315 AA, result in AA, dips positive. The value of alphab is 2.7 AA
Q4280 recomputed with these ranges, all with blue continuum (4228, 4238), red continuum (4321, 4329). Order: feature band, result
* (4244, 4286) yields 3.70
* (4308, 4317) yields 1.29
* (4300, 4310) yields 1.35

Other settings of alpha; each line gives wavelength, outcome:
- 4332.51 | 32.85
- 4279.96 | 25.4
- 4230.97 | 24.81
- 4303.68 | 26.34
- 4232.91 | 25.72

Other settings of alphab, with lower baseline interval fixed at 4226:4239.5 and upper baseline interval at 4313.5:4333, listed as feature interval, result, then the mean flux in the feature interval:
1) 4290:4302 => 1.69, 25.3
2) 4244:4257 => 0.59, 24.7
